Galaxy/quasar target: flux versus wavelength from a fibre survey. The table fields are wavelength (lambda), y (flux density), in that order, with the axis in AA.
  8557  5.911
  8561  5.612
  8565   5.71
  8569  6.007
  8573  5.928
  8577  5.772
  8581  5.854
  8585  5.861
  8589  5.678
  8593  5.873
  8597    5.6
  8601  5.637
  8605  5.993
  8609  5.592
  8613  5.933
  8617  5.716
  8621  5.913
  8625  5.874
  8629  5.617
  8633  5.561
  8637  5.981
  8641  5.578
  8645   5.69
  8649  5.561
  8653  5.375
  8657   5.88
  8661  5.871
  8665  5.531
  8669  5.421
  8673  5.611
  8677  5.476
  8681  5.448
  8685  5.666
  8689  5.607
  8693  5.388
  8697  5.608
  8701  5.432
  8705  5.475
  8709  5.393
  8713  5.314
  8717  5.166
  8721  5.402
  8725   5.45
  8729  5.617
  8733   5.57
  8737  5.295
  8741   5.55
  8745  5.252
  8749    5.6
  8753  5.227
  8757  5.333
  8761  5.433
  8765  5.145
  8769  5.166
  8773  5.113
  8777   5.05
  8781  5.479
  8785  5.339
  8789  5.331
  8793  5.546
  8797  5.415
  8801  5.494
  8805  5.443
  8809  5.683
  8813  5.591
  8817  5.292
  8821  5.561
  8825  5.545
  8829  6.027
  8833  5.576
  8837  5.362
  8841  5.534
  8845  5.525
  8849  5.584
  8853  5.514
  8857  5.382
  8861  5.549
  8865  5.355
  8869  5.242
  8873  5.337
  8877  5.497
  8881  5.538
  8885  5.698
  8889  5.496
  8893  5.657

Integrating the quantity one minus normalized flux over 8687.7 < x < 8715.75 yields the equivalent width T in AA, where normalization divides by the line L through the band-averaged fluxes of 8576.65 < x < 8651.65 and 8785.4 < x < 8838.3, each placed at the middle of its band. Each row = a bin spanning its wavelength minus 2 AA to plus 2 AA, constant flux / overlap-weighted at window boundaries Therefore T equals 1.0 AA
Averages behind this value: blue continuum 5.75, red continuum 5.52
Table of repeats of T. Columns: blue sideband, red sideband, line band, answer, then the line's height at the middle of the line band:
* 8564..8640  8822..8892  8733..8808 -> 3.4 AA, 5.61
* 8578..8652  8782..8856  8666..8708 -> 1.1 AA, 5.67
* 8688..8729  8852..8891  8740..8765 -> 0.3 AA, 5.44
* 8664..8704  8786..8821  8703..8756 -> 0.9 AA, 5.5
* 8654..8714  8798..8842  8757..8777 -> 1.2 AA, 5.55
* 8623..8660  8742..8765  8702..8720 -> 0.4 AA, 5.48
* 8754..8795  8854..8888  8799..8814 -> -0.6 AA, 5.35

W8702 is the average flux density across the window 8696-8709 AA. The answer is 5.48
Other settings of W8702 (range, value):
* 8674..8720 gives 5.45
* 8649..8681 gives 5.58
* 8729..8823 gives 5.39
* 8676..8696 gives 5.52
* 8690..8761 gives 5.42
